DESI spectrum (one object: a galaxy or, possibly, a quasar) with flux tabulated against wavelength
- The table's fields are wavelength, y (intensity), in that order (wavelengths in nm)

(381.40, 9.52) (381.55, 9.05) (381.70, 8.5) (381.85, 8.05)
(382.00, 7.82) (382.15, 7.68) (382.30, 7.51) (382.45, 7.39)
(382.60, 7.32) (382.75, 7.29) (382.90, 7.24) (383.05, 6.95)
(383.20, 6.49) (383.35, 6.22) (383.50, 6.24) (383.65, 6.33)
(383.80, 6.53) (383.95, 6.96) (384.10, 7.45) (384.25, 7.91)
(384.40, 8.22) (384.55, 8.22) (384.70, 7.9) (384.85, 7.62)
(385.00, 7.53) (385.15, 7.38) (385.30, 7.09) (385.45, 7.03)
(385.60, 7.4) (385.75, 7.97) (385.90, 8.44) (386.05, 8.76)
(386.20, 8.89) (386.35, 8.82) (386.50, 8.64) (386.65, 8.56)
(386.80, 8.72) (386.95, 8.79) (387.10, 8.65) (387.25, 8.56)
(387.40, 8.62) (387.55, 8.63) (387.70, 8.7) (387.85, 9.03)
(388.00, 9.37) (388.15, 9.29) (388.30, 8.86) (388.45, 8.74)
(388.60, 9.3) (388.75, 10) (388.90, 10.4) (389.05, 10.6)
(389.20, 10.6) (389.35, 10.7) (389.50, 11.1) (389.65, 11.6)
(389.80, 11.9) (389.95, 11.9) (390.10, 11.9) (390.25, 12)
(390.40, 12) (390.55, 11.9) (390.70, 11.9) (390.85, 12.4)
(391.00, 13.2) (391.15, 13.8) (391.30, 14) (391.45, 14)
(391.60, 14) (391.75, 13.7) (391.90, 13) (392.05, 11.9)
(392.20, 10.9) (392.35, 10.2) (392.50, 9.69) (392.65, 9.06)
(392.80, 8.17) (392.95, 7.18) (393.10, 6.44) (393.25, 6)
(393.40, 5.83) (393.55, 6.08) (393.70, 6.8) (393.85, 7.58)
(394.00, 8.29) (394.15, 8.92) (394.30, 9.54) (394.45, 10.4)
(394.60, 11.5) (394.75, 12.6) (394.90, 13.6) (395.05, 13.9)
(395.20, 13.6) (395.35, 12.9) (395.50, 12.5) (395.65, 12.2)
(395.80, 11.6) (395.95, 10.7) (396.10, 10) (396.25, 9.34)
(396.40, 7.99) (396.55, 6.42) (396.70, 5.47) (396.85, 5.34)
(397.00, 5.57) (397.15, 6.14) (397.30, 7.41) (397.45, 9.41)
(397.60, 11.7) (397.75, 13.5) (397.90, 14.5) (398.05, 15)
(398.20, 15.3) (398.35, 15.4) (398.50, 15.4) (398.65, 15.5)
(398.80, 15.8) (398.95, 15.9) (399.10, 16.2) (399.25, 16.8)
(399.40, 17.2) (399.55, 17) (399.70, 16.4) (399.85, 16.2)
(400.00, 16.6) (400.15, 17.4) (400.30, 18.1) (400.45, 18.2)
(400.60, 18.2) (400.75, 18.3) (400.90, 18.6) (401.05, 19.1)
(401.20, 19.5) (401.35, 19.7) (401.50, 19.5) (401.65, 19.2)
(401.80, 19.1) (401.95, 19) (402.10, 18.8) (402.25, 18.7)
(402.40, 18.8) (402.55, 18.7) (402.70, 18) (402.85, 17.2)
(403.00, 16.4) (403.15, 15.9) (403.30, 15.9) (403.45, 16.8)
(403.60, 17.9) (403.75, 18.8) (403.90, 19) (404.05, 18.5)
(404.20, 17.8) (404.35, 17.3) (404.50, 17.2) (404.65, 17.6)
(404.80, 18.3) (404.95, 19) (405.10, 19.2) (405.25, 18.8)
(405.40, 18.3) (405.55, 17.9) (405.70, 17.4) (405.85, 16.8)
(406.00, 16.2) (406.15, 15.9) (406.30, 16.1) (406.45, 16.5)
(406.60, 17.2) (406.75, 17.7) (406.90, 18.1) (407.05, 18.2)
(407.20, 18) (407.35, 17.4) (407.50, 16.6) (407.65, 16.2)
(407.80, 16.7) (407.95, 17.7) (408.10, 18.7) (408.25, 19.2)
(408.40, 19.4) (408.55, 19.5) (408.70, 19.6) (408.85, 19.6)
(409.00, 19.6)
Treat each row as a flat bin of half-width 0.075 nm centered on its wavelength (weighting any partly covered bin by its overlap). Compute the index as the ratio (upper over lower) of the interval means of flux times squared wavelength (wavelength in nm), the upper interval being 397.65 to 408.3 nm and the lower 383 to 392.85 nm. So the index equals 2.0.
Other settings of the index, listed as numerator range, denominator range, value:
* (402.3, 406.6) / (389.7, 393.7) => 1.73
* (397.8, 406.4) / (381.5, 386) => 2.57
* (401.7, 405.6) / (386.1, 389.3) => 2.14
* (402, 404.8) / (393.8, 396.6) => 1.72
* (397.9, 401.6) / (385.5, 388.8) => 2.09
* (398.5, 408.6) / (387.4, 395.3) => 1.79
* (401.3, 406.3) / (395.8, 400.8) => 1.39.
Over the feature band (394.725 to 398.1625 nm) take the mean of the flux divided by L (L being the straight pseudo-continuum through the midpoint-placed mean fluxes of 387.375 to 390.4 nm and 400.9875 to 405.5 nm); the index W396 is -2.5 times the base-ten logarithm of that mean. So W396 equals 0.34 mag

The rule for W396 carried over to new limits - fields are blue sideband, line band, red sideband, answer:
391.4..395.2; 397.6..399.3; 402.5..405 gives -0.11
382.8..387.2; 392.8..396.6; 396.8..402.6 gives 0.33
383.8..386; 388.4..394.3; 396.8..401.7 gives 0.05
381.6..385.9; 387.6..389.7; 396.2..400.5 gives -0.06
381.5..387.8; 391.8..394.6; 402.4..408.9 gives 0.32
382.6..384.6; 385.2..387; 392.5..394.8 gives -0.12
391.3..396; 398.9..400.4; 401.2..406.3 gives -0.13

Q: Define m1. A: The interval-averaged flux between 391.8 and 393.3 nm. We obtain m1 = 9.38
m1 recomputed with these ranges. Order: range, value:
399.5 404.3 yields 18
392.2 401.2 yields 12.1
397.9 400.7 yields 16.4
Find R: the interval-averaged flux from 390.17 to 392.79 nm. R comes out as 12.1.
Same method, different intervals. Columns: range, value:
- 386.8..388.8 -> 8.94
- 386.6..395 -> 10.2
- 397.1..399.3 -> 13.6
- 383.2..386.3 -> 7.49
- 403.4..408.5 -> 17.7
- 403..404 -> 17.3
